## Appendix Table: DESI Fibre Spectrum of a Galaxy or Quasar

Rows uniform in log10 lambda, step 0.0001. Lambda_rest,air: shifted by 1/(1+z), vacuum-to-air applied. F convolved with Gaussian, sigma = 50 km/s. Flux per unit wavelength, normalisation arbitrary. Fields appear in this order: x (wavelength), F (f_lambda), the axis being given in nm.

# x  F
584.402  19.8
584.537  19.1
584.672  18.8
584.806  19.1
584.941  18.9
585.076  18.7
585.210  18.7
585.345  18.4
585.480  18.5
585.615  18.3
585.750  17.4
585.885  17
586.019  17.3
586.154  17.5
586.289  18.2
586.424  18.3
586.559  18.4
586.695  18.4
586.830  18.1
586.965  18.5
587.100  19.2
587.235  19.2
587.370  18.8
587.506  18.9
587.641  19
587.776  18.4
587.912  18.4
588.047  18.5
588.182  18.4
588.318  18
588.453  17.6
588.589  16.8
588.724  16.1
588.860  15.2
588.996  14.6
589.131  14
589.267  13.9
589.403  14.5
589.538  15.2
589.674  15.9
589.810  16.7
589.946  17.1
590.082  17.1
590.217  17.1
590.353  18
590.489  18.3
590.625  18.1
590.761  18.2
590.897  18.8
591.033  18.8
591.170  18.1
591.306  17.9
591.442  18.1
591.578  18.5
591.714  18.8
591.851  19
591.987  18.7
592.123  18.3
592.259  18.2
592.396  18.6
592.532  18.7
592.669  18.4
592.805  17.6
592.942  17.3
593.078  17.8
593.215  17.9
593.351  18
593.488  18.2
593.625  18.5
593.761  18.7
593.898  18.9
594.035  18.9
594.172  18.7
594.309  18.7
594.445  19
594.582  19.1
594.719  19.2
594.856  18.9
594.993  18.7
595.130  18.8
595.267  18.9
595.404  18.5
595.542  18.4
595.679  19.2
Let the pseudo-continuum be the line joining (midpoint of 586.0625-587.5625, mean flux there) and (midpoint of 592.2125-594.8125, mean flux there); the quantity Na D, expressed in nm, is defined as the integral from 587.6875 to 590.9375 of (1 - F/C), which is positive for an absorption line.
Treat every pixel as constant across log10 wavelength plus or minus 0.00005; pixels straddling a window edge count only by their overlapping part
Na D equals 0.28 nm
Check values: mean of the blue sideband 18.5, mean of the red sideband 18.4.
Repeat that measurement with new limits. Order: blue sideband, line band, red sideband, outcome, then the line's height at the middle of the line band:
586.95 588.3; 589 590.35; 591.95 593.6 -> 0.20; 18.5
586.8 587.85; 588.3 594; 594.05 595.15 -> 0.41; 18.8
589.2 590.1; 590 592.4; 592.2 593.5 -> -0.20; 16.8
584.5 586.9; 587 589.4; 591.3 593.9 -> 0.13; 18.3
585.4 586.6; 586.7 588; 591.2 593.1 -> -0.05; 18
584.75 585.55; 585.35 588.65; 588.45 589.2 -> -0.22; 17.1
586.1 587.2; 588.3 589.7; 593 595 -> 0.22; 18.4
